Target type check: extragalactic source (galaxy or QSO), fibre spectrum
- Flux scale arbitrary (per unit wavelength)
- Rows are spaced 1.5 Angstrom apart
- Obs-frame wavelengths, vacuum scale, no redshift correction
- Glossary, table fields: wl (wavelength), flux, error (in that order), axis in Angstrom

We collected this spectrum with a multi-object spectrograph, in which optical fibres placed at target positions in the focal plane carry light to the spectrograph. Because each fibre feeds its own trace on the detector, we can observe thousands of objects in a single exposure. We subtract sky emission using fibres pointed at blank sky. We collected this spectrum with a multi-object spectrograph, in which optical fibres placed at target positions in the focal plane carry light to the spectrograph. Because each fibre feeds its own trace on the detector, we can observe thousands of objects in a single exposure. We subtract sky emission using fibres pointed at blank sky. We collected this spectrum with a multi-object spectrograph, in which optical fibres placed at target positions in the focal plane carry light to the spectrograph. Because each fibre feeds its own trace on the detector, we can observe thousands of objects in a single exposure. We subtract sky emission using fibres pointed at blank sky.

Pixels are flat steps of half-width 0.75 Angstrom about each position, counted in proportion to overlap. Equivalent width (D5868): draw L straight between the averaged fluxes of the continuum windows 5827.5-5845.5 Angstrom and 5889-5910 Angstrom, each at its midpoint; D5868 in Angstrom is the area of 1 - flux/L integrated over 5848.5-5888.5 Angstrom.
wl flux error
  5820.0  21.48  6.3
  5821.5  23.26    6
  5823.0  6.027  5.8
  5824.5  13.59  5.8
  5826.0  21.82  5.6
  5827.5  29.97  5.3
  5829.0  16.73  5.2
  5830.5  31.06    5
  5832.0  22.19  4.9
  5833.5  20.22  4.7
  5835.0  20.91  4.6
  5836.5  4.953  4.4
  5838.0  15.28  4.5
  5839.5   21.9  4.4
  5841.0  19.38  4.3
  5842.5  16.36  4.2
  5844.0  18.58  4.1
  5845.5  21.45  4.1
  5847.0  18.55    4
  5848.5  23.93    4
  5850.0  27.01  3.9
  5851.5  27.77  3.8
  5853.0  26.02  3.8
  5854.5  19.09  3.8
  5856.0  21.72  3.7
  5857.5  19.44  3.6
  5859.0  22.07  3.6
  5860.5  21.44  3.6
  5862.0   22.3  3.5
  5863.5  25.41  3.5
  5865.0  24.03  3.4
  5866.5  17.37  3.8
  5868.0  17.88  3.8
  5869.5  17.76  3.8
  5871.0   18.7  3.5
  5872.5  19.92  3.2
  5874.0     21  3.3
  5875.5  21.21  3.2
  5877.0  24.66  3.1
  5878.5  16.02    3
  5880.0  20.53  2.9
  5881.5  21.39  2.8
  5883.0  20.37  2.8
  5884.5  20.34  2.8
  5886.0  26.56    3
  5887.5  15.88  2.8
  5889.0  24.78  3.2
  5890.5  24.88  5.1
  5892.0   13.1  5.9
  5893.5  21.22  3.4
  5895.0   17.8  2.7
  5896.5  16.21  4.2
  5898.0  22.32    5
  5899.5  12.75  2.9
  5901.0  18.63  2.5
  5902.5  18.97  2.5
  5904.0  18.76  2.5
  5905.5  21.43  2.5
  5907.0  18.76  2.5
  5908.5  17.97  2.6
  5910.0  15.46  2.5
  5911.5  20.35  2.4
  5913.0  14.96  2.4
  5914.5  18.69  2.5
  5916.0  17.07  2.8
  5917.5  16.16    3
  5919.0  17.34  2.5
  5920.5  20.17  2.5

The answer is -4.90 Angstrom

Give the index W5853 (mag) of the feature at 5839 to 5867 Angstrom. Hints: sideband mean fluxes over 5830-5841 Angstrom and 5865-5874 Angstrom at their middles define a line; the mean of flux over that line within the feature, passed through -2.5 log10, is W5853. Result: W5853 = -0.14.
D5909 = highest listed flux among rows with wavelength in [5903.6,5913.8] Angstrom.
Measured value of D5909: 21.43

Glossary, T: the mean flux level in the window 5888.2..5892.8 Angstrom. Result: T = 20.9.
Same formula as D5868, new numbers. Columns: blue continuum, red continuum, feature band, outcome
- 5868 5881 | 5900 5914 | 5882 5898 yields -0.9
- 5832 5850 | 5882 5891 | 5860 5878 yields -0.1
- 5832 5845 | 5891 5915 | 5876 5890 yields -2.6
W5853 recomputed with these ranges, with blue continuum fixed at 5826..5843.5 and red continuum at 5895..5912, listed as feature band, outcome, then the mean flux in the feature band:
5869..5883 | -0.069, 20.2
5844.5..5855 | -0.192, 23.4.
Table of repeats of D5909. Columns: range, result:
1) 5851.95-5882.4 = 26.02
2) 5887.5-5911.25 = 24.88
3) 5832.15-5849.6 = 23.93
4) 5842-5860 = 27.77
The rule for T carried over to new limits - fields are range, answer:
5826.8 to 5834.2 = 24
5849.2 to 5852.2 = 27.3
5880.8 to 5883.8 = 20.9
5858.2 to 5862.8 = 21.9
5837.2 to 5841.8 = 18.7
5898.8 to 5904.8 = 17.3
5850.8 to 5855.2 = 24.3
